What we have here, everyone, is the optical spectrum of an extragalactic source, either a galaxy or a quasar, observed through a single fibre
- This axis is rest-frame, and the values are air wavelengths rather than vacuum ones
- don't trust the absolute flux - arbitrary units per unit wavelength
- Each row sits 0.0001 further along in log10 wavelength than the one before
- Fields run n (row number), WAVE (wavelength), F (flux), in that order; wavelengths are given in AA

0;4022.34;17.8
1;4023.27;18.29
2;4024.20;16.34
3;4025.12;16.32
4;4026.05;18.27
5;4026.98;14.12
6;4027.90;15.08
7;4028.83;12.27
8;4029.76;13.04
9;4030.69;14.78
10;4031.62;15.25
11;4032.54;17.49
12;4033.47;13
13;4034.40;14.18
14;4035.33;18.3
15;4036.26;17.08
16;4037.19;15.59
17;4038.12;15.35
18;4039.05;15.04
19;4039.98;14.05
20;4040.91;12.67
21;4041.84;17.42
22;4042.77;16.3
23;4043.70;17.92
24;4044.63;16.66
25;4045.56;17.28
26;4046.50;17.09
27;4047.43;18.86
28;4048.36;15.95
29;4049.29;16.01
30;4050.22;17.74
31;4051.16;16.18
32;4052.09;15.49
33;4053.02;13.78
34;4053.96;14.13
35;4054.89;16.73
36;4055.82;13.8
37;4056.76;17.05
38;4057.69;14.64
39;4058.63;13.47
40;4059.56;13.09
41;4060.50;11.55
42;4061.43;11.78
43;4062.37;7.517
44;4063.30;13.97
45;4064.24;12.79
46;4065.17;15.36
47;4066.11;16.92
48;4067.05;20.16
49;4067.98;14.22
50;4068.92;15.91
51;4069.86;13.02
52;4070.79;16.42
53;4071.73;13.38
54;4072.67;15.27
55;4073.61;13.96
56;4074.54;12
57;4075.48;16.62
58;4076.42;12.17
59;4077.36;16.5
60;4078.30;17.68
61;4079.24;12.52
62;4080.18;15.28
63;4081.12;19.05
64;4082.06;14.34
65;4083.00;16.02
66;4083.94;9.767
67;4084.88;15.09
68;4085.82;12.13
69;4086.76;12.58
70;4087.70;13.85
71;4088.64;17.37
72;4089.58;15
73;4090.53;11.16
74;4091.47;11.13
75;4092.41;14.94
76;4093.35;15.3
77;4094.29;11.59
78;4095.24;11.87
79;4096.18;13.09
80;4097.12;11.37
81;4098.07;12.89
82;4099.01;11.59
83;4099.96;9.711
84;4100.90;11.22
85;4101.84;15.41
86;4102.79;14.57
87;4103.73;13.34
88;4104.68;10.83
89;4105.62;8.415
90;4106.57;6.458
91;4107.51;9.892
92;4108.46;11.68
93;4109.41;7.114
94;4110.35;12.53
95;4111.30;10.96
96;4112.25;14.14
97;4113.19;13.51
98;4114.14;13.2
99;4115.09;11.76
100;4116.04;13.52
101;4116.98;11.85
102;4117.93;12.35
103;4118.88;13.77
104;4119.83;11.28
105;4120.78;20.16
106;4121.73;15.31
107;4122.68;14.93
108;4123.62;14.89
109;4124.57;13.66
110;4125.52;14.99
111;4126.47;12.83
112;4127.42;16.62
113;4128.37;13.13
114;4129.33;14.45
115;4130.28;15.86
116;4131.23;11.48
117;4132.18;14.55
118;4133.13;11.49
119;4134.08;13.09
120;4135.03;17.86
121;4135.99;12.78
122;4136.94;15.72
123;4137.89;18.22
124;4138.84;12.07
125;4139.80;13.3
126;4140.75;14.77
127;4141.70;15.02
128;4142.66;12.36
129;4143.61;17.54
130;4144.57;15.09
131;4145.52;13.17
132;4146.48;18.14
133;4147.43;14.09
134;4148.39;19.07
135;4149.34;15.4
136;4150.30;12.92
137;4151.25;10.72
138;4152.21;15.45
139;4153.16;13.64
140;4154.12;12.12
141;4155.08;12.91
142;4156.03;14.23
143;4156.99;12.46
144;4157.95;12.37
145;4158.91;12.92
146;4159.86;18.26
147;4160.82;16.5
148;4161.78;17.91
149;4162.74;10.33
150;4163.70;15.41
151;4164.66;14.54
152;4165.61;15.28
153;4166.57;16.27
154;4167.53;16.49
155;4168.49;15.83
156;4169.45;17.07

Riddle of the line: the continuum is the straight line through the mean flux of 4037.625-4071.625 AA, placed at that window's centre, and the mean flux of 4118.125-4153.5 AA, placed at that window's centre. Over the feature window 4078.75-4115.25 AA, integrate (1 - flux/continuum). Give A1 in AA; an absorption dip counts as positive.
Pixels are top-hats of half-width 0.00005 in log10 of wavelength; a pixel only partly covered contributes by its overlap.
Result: 5.5 AA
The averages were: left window 15.2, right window 14.6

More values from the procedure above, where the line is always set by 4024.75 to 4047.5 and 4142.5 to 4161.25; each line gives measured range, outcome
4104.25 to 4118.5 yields 3.5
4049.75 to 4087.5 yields 2.1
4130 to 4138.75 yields 0.2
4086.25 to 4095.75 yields 1.0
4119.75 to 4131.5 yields 0.0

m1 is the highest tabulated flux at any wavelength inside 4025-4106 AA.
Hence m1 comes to 20.16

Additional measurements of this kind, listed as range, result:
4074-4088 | 19.05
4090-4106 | 15.41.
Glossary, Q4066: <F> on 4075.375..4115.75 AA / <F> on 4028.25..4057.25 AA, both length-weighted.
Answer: 0.82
